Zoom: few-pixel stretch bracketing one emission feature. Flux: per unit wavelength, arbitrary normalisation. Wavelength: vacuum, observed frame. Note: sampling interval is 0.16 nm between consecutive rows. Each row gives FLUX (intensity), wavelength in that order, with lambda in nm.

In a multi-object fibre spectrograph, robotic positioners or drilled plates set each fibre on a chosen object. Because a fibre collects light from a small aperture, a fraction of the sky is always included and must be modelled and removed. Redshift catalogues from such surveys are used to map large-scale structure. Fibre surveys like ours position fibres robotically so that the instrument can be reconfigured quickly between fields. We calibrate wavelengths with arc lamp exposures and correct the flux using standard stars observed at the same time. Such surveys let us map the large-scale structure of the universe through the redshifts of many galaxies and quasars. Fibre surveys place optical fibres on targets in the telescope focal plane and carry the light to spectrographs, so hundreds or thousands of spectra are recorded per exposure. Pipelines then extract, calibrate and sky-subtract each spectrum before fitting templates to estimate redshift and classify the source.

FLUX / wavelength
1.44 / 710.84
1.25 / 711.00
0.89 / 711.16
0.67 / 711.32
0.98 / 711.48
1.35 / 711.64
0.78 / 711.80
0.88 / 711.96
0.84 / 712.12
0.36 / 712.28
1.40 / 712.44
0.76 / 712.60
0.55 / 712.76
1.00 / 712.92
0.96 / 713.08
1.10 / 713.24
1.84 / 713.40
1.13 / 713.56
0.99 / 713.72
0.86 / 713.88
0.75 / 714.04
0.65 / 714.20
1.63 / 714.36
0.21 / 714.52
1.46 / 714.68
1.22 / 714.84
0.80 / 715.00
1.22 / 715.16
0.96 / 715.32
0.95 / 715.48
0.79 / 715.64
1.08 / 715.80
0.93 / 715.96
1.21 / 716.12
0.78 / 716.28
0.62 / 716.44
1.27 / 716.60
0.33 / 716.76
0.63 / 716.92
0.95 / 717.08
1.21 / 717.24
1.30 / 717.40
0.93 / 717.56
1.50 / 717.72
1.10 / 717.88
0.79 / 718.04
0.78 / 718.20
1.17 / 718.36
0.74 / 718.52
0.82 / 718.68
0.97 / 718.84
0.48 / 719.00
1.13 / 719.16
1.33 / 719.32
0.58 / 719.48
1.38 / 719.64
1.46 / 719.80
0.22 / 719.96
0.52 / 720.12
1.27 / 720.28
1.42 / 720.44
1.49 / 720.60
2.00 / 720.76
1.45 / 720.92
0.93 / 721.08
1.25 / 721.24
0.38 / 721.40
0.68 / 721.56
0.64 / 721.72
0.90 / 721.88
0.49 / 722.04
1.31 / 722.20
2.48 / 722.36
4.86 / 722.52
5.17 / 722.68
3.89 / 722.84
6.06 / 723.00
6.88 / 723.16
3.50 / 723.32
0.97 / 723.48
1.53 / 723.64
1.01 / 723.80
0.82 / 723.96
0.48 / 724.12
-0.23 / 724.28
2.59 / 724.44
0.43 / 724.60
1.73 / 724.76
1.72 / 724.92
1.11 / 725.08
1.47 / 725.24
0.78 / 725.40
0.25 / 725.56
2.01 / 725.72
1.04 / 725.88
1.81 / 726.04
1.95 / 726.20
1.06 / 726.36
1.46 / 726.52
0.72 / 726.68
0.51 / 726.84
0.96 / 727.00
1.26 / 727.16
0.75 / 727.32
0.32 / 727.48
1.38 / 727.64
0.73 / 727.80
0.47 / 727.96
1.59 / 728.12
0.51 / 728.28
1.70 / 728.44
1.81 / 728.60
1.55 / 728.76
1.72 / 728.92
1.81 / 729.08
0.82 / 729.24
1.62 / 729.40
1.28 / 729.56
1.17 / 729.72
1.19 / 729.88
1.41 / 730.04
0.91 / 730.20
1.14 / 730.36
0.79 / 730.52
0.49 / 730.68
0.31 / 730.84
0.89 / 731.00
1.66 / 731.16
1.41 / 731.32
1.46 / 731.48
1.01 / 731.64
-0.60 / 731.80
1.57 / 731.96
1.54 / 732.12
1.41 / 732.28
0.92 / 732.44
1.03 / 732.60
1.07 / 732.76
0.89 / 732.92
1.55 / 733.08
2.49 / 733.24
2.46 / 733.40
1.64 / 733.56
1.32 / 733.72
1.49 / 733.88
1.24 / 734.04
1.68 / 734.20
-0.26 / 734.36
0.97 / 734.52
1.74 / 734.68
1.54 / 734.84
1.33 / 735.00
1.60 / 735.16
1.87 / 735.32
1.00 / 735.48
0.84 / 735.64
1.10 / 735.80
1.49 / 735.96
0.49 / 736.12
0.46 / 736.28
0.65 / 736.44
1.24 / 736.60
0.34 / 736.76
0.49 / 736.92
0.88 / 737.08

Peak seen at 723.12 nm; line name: [O II] 3727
